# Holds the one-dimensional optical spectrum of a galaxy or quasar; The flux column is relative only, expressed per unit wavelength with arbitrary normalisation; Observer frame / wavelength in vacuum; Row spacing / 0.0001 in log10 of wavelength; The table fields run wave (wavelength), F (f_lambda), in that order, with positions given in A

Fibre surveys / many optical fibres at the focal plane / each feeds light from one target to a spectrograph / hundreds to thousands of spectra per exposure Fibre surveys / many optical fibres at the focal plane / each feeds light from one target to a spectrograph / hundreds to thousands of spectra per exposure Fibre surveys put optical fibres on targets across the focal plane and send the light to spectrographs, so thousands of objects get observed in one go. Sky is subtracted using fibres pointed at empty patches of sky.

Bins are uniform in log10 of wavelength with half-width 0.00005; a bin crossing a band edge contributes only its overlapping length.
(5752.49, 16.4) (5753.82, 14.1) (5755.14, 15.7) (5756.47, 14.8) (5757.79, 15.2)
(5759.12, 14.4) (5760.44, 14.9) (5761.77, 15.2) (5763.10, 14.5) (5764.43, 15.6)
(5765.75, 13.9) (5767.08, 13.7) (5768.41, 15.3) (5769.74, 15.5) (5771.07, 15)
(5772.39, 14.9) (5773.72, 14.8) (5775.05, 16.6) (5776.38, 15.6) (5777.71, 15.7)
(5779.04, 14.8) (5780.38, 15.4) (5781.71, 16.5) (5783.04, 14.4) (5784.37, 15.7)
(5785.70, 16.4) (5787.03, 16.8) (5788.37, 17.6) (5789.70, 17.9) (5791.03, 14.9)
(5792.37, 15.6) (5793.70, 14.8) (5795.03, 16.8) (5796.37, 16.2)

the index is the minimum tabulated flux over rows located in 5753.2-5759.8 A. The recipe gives 14.1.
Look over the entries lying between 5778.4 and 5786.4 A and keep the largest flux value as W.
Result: 16.5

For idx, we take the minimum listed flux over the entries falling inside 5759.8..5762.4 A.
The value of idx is 14.9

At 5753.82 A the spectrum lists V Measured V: 14.1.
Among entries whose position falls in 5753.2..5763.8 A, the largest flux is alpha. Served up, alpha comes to 15.7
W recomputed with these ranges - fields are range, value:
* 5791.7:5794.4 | 15.6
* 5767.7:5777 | 16.6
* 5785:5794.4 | 17.9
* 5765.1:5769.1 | 15.3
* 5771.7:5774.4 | 14.9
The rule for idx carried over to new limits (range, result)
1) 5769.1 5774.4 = 14.8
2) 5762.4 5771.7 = 13.7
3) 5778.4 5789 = 14.4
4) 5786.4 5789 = 16.8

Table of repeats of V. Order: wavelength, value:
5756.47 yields 14.8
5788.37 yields 17.6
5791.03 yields 14.9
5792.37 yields 15.6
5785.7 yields 16.4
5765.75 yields 13.9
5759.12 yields 14.4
